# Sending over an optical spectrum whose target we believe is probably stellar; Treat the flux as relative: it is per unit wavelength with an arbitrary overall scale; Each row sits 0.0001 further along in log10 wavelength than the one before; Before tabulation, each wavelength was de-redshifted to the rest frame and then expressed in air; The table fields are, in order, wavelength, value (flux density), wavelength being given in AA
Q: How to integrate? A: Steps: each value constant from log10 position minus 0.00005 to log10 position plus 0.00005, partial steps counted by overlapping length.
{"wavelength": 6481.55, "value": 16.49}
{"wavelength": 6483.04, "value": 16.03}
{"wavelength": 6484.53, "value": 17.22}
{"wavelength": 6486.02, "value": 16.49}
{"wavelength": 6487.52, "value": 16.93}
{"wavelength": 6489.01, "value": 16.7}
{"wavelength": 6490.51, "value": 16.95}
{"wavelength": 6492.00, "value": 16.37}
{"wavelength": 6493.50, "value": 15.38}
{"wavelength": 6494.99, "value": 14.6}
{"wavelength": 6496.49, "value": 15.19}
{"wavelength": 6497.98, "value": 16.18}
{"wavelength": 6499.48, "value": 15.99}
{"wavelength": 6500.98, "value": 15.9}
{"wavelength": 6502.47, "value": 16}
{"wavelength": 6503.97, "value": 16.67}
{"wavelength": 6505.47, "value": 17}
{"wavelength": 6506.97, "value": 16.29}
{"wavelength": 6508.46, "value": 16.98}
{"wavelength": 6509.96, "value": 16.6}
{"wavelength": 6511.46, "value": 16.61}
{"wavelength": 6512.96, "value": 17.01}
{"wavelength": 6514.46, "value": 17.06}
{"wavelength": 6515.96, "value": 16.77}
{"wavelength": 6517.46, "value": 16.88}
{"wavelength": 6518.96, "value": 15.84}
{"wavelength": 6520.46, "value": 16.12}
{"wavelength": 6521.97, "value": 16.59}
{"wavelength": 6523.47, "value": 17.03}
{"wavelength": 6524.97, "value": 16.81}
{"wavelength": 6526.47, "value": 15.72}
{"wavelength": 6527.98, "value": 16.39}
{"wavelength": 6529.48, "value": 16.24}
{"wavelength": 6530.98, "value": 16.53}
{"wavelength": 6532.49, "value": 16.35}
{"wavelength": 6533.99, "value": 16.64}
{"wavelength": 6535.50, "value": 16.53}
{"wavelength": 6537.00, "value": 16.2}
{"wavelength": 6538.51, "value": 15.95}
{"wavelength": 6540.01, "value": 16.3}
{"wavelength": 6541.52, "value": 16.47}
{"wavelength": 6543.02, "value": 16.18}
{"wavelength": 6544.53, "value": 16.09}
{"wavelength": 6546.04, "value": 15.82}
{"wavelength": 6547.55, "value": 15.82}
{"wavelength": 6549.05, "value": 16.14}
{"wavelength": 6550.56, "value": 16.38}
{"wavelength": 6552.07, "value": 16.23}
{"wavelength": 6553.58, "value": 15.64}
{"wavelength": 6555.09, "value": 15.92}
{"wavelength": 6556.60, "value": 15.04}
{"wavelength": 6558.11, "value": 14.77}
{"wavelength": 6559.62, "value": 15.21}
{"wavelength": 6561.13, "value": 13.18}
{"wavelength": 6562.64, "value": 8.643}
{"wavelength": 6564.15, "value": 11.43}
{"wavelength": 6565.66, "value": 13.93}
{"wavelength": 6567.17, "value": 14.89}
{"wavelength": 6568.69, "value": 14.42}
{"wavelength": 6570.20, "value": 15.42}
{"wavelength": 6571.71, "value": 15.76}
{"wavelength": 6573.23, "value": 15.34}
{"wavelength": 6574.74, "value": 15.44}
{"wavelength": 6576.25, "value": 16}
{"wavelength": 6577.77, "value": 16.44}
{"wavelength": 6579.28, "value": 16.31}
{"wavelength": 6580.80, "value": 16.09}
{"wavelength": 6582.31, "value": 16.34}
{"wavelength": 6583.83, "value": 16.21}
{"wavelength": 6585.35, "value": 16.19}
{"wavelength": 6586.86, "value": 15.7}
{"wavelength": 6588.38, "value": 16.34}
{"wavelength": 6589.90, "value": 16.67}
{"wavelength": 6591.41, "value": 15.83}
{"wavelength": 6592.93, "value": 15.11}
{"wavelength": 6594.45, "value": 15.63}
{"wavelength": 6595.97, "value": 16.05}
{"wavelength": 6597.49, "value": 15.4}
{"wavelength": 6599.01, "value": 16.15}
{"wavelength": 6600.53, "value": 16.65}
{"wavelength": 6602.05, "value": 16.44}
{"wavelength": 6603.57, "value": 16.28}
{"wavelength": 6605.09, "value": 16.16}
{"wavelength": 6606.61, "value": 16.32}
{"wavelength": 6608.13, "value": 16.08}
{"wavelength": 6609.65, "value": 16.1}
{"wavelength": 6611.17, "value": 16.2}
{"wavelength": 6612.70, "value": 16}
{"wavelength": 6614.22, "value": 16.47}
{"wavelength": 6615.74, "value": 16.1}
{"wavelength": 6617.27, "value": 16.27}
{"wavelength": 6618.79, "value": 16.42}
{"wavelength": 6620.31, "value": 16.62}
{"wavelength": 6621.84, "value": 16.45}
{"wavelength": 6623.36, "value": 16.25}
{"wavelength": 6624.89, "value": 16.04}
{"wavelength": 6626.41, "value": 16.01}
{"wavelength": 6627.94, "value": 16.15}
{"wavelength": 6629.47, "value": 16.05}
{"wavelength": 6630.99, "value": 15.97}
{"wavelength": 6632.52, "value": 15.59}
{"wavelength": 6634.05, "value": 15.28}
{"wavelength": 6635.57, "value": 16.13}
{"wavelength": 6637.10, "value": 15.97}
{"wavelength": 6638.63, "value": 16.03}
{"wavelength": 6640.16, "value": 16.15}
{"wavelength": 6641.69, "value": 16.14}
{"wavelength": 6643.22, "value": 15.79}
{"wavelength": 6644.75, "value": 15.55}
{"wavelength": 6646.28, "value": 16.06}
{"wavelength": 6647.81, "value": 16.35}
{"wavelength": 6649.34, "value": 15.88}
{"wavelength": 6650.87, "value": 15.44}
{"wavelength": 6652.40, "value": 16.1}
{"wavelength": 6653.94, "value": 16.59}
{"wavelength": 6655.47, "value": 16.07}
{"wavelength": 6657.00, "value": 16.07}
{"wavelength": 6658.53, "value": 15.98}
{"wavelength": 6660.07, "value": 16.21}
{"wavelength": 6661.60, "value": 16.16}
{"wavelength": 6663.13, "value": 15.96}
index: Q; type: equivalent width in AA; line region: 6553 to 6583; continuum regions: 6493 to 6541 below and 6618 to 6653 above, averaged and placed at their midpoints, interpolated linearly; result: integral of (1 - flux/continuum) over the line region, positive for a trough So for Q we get 2.6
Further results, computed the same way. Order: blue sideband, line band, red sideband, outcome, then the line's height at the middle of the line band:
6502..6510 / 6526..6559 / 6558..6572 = -2.9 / 14.8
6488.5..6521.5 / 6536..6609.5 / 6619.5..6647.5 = 2.7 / 16.2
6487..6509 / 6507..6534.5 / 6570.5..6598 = -0.7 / 16.1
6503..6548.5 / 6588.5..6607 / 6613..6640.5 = 0.2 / 16.2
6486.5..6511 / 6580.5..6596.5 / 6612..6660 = 0.1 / 16.1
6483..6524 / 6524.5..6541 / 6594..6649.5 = 0.0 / 16.3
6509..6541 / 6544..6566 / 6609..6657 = 2.3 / 16.4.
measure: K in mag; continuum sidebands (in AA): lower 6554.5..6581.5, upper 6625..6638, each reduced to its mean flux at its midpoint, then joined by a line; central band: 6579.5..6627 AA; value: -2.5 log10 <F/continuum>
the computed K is -0.05 mag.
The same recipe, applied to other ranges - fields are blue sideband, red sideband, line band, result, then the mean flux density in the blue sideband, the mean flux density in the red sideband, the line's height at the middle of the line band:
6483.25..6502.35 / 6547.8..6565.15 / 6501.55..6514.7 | -0.062 mag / 16.2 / 14.5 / 15.7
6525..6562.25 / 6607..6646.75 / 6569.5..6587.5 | 0.000 mag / 15.9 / 16.1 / 15.9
